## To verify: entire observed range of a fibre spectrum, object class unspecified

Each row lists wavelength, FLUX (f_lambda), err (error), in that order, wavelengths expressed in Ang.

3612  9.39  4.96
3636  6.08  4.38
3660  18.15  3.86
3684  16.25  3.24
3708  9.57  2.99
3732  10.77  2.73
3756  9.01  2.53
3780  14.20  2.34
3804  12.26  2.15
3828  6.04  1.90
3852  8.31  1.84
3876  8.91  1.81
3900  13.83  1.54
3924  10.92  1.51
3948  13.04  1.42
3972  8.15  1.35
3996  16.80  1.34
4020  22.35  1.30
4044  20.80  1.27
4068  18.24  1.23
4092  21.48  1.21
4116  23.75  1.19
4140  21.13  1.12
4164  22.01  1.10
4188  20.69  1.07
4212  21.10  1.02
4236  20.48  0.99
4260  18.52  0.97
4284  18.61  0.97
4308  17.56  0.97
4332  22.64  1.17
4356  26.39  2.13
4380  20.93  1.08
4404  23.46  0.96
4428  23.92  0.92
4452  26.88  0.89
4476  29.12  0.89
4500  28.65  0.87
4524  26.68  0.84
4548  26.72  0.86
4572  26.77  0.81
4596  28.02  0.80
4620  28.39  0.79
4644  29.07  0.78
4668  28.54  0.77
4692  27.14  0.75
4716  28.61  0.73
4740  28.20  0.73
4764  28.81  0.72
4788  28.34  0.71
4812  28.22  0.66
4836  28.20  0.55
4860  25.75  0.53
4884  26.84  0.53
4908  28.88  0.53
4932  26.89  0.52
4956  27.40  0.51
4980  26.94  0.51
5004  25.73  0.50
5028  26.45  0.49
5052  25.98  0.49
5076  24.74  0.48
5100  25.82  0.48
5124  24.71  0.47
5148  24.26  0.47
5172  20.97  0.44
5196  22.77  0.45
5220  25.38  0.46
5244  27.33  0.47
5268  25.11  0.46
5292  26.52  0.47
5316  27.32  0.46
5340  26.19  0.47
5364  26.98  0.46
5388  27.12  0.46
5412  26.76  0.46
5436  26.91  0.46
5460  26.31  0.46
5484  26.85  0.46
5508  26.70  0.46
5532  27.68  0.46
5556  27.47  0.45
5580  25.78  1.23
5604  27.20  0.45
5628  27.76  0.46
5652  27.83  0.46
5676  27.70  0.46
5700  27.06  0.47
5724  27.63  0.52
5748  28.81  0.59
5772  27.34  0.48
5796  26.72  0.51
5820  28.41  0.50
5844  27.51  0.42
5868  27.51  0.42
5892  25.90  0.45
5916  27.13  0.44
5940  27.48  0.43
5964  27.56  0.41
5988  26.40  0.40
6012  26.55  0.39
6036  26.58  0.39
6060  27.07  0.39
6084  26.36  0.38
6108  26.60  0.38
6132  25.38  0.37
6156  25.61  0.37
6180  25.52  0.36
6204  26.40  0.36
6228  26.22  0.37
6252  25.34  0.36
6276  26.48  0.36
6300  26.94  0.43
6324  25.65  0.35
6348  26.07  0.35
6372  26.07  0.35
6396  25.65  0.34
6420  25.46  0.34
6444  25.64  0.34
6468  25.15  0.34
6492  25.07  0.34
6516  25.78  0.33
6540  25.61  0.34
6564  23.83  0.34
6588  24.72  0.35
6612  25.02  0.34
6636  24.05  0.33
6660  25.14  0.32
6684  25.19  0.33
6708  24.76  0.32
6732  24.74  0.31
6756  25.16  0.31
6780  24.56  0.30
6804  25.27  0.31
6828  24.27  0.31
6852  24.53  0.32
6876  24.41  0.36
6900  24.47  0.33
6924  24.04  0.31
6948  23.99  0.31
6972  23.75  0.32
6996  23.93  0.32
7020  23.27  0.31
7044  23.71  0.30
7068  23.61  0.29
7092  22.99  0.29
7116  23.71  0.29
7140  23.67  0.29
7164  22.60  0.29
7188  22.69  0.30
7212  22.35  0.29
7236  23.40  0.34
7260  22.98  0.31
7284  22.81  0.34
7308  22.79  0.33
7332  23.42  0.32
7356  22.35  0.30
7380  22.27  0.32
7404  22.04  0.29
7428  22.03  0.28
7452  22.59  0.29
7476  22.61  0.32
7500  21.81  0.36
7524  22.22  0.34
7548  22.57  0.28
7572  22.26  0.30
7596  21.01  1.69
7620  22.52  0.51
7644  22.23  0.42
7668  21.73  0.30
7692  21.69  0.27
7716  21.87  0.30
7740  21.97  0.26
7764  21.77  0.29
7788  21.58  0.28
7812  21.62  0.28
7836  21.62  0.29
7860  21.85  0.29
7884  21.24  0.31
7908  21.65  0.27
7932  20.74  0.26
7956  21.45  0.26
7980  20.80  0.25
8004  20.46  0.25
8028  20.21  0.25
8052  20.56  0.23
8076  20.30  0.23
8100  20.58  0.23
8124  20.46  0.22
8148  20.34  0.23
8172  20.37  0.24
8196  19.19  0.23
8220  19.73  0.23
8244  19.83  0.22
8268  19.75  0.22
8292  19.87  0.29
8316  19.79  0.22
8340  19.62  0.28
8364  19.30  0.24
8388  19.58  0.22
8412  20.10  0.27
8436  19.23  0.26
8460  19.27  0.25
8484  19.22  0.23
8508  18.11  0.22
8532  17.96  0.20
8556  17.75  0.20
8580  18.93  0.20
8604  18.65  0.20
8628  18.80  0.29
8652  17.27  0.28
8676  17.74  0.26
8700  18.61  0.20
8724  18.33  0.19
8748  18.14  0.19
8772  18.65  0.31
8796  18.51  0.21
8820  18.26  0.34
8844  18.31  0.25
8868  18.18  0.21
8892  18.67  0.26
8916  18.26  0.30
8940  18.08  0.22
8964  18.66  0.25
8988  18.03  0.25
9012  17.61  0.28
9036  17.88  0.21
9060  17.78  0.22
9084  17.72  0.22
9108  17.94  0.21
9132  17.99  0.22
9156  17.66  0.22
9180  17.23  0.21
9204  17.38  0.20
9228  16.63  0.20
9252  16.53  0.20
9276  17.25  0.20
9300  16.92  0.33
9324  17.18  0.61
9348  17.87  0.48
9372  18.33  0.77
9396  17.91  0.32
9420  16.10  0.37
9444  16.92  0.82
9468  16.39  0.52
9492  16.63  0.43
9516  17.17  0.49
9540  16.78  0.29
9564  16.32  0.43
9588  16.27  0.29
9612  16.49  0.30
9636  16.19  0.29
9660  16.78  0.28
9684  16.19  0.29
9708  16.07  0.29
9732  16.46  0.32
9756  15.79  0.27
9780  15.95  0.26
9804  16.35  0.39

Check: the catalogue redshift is 0.00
